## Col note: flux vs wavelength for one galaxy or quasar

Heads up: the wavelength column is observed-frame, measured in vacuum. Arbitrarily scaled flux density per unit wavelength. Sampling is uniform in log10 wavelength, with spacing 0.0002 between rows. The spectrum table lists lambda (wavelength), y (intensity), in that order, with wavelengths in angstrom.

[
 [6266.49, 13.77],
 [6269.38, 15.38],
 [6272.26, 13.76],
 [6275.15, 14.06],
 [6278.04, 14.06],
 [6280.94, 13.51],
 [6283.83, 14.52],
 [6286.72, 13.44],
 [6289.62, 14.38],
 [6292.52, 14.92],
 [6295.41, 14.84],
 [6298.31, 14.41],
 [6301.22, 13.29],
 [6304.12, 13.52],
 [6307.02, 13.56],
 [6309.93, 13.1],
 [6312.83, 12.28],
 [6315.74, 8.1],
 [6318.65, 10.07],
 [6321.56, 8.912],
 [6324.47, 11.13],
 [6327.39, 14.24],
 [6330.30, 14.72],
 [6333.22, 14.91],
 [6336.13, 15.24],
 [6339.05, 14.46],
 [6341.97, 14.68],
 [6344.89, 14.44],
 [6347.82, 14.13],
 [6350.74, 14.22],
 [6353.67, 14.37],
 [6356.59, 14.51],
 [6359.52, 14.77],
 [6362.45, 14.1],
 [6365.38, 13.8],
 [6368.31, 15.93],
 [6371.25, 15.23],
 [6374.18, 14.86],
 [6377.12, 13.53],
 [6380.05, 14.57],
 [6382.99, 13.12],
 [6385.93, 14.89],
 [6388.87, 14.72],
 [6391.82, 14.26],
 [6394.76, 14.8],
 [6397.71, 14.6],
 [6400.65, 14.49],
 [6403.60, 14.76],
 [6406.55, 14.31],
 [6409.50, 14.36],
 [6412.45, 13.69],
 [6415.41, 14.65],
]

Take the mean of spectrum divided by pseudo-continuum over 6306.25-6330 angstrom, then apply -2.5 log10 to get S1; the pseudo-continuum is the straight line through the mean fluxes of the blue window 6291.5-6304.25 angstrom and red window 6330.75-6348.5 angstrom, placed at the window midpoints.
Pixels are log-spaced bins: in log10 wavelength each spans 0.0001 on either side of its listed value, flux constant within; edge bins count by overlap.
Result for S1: 0.25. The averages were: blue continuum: 14.2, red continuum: 14.7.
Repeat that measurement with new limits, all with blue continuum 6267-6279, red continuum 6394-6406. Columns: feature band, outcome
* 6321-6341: 0.06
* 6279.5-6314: 0.04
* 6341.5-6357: 0.01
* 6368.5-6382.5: 0.00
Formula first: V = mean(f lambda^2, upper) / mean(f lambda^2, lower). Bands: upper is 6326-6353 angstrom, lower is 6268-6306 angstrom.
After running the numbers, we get 1.05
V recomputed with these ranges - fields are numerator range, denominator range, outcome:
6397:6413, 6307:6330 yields 1.29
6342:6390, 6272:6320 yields 1.11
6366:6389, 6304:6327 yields 1.31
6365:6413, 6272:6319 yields 1.12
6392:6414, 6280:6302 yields 1.05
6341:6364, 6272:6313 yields 1.06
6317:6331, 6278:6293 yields 0.83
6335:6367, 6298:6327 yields 1.24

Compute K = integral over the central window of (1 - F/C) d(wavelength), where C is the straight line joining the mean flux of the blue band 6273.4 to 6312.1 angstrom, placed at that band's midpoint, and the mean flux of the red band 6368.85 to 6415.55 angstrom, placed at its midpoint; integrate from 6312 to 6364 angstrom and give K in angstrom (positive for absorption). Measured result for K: 3.2 angstrom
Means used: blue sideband 13.9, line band 13.3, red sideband 14.4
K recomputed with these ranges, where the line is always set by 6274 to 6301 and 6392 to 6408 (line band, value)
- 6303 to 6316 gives 1.7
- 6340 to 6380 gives -0.2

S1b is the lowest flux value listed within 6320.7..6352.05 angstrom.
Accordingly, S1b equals 8.912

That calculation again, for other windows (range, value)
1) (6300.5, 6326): 8.1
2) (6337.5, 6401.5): 13.12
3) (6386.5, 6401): 14.26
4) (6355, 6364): 14.1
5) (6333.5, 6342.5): 14.46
